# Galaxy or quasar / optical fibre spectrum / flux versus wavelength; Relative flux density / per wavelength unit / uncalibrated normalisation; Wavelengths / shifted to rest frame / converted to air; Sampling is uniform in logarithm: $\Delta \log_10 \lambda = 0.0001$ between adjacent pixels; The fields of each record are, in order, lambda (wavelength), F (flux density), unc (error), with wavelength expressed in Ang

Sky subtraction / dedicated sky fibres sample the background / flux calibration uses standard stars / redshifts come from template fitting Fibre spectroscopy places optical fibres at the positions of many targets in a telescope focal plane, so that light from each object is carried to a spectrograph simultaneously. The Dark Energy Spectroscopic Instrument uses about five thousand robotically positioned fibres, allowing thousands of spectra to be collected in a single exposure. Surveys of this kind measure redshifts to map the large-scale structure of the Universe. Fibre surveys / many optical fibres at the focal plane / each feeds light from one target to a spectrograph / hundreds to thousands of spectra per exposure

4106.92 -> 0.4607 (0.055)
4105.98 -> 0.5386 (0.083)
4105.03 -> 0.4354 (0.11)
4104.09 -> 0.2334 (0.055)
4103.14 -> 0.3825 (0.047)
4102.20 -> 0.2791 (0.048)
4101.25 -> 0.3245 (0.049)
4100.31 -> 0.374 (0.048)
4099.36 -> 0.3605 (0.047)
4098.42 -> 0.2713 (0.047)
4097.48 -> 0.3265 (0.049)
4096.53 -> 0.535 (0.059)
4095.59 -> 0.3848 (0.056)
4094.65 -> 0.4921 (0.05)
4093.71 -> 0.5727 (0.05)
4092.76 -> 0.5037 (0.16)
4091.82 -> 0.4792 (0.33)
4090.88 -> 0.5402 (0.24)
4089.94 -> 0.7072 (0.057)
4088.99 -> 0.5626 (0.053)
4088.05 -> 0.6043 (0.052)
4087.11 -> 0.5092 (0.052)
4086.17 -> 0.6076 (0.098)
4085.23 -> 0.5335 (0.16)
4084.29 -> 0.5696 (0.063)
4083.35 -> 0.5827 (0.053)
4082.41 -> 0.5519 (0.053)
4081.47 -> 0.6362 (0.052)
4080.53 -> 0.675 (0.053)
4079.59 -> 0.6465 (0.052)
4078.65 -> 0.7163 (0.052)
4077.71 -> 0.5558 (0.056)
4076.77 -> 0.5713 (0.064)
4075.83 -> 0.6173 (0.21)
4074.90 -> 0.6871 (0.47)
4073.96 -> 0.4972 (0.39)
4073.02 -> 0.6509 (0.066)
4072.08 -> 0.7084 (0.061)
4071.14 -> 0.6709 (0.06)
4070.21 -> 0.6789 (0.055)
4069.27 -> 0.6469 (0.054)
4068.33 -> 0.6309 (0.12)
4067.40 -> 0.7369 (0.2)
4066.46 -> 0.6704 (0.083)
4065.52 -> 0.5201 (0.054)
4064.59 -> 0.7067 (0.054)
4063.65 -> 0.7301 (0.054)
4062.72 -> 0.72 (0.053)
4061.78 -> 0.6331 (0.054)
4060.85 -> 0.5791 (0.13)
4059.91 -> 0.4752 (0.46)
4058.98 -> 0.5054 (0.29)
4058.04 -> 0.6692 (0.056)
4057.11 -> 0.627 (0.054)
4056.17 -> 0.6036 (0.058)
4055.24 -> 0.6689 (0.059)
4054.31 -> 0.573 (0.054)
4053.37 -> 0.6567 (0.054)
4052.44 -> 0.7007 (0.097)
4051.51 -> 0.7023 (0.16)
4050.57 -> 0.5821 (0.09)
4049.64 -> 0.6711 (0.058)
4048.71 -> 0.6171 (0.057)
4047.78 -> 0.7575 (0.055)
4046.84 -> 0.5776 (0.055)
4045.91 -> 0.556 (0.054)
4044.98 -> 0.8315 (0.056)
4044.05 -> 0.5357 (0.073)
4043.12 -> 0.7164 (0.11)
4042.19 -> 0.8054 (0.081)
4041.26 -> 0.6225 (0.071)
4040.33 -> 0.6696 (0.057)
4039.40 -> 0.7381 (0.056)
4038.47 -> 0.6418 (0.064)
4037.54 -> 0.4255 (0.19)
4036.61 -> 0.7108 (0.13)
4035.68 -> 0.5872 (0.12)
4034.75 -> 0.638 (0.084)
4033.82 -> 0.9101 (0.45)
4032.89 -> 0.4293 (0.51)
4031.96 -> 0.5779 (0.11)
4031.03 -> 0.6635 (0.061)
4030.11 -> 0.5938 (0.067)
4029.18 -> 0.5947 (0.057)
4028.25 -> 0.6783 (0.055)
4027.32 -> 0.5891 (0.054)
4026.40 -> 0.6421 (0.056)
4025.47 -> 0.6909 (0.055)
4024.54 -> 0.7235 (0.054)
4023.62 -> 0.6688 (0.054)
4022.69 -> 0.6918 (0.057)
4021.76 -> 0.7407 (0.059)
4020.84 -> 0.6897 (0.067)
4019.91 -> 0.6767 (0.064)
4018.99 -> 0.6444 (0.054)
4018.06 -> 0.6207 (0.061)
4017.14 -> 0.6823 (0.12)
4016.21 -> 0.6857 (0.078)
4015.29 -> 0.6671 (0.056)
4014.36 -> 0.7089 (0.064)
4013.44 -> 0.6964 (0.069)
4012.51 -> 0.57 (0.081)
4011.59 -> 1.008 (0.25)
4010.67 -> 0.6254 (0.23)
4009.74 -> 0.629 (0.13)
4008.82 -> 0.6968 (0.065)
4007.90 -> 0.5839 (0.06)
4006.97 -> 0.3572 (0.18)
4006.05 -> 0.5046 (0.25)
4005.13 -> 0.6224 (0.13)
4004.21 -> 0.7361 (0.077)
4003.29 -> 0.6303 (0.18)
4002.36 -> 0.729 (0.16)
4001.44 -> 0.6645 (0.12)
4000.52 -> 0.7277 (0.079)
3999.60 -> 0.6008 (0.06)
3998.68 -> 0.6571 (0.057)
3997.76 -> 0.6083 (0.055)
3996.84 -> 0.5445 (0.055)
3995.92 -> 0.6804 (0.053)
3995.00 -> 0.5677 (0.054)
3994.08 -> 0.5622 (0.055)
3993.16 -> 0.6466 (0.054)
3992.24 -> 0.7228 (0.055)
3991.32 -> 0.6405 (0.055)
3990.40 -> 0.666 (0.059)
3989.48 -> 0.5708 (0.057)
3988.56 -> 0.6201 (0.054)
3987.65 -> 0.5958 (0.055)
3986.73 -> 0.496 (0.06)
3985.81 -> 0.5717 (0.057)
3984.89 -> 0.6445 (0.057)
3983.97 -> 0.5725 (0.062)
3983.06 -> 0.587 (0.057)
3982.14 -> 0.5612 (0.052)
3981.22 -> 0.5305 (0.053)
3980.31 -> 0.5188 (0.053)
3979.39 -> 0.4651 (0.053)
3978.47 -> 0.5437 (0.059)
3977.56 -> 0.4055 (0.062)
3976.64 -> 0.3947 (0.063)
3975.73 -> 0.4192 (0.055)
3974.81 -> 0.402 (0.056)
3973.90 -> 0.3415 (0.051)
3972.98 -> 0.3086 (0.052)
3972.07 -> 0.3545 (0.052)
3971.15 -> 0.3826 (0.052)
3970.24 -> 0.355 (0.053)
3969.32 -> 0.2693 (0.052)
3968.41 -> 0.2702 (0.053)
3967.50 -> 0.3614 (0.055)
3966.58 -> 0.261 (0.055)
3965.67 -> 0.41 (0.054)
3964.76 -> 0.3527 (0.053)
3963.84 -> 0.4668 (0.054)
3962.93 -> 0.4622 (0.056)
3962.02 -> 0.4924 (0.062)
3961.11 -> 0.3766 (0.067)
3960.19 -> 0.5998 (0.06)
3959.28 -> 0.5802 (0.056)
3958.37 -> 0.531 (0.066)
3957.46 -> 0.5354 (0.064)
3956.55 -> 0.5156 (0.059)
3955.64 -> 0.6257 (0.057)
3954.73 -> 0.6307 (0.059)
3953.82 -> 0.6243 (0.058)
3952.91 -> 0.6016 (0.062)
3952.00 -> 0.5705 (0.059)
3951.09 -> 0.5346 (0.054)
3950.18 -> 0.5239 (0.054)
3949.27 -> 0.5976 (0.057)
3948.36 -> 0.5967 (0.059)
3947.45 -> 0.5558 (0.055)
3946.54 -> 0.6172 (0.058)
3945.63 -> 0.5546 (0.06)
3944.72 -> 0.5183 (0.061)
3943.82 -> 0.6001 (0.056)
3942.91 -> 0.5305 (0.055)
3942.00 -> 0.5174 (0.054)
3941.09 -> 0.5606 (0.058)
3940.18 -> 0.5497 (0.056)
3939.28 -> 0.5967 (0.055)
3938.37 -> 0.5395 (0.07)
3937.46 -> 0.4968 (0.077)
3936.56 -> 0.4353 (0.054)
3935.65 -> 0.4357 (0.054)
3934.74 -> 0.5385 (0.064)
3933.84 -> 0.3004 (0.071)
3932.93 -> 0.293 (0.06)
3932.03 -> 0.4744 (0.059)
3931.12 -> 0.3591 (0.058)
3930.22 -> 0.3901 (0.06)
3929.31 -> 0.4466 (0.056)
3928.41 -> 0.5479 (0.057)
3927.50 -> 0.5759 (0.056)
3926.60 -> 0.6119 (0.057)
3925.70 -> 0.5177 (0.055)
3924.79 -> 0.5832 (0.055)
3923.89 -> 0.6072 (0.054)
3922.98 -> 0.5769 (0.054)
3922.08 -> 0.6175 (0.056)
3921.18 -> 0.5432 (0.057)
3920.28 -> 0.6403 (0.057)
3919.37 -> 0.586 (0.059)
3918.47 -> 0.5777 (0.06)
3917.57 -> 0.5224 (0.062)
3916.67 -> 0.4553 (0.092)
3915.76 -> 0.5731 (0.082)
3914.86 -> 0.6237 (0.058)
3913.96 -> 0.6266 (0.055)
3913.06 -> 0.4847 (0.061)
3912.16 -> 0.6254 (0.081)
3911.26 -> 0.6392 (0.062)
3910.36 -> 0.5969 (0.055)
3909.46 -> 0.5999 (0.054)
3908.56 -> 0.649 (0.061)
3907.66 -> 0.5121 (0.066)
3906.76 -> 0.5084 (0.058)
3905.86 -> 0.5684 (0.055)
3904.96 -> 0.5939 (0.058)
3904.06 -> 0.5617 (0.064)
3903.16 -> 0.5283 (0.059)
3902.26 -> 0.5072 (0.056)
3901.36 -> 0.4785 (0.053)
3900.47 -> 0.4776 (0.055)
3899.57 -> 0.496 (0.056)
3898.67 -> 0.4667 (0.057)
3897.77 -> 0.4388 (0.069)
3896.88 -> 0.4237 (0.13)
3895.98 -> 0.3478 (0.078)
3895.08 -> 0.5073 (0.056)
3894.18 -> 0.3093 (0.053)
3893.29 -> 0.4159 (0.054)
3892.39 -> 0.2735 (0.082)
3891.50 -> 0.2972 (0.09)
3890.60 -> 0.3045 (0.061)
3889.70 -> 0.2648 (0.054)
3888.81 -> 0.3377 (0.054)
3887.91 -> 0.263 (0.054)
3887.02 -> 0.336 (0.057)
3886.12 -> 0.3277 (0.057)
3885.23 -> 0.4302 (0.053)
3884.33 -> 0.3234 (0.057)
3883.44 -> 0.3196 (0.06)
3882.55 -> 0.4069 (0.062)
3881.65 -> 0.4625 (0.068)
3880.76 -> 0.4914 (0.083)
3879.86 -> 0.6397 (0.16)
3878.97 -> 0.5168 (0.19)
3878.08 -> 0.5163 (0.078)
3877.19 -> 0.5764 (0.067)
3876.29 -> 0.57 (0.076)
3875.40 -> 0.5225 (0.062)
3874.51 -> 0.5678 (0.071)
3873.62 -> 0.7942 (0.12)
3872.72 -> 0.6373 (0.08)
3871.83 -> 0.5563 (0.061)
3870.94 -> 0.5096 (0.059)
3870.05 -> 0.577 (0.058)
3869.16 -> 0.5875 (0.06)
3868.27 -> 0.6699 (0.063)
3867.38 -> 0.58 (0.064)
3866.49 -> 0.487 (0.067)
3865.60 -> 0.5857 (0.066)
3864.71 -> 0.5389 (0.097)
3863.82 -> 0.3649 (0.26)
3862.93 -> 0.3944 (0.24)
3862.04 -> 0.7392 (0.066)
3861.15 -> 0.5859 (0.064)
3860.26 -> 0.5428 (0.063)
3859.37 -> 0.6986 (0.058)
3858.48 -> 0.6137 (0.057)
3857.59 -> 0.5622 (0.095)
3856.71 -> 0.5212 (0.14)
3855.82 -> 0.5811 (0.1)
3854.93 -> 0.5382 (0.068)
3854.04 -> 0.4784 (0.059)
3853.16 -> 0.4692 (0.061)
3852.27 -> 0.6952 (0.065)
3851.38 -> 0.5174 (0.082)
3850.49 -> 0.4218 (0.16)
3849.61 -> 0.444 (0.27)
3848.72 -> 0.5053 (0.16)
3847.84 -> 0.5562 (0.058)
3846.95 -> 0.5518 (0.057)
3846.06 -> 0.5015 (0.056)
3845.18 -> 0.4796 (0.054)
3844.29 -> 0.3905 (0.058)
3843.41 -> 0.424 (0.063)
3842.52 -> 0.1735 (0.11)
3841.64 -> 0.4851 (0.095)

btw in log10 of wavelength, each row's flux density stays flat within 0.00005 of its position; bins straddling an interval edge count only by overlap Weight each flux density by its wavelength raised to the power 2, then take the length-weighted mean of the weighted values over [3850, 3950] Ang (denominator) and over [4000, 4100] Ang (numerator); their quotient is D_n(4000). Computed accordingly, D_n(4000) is 1.3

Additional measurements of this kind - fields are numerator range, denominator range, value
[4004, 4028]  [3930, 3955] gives 1.32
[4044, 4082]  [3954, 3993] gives 1.37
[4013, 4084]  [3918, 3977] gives 1.38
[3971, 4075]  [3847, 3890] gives 1.30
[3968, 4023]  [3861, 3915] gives 1.23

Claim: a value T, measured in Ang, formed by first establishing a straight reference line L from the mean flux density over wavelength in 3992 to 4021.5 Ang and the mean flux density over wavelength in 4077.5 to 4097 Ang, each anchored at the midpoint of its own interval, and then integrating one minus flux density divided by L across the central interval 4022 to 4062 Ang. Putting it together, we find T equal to -1.73 Ang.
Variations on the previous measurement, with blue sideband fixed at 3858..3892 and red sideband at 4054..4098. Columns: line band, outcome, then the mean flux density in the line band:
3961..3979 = 5.38 Ang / 0.382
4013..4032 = -3.15 Ang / 0.665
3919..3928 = -1.11 Ang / 0.585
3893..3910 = 0.52 Ang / 0.496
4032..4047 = -1.82 Ang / 0.649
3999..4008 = -0.91 Ang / 0.617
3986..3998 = -1.15 Ang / 0.608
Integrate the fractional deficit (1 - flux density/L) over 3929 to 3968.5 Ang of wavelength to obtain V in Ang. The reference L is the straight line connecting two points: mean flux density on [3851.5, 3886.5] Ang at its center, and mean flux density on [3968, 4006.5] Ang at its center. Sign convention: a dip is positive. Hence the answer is 3.0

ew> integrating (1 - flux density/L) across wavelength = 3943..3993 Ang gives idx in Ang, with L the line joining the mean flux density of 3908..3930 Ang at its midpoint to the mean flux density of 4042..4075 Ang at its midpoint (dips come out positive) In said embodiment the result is 7.7 Ang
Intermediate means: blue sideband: 0.574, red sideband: 0.645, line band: 0.507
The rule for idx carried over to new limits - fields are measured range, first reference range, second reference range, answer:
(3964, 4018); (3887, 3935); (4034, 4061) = 2.7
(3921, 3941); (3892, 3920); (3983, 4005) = 1.7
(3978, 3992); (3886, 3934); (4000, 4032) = 0.8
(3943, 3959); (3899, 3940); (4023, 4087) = -0.5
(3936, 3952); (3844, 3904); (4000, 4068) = 0.3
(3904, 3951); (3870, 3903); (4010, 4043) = -2.7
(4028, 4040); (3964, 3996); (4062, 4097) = -1.7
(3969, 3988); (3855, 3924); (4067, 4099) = 2.8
